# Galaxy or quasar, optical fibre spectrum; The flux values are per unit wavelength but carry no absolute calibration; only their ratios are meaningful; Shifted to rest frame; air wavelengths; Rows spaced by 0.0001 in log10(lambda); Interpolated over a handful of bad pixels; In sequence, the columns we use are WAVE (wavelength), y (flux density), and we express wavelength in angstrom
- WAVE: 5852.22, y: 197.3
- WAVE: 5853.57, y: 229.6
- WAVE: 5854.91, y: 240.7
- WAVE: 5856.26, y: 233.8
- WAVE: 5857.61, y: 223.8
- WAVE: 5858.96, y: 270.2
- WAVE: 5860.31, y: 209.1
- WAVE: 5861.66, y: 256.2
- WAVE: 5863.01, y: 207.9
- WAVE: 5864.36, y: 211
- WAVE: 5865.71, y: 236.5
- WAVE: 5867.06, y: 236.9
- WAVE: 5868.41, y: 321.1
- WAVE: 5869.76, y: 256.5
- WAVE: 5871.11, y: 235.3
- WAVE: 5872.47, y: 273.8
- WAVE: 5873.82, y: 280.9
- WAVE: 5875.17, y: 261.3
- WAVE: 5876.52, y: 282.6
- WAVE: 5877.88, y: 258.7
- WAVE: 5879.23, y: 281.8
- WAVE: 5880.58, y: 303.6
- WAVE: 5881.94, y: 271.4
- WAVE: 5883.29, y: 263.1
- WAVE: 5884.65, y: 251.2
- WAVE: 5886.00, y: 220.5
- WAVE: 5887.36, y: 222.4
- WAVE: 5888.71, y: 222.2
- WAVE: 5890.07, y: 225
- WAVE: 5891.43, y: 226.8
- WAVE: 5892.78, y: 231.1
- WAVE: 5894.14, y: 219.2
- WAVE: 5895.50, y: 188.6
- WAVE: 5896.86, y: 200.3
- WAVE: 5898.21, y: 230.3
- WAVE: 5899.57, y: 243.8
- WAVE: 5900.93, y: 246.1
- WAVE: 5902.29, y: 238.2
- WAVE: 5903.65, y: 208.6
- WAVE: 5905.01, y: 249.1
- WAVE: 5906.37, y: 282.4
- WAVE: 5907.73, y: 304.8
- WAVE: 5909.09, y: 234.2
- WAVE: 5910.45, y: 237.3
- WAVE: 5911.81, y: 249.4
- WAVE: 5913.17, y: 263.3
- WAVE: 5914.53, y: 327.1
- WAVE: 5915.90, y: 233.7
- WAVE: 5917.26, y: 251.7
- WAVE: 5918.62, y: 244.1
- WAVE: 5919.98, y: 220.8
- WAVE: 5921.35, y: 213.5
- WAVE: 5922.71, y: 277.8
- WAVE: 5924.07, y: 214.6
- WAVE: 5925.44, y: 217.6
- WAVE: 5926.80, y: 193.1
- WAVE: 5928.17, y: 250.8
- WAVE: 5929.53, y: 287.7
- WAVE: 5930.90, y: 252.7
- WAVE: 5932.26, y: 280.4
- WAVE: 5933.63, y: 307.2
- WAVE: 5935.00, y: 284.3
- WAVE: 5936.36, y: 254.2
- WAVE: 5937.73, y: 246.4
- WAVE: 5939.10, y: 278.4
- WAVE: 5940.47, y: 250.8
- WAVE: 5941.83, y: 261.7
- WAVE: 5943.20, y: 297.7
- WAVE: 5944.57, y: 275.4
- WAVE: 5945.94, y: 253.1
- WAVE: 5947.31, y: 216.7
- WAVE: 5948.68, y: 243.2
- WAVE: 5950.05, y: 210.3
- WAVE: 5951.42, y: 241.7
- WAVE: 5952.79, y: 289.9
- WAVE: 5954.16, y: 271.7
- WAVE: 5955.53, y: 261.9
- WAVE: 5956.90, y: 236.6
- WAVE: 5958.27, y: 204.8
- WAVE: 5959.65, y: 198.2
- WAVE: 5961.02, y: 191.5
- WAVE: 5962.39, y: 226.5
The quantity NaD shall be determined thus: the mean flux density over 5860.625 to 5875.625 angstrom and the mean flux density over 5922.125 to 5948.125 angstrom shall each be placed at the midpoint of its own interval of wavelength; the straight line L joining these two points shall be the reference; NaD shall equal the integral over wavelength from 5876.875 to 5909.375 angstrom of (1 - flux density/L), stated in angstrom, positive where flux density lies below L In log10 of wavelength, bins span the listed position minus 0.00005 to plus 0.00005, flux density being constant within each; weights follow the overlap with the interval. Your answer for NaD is 1.4 angstrom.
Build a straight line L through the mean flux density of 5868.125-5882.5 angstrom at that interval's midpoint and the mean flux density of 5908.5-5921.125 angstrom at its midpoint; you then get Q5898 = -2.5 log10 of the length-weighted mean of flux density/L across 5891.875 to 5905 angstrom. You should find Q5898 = 0.16 mag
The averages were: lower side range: 274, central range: 224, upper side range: 250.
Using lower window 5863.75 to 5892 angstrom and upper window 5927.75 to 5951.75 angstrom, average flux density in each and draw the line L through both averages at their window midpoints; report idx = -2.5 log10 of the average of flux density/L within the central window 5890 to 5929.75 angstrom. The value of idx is 0.078 mag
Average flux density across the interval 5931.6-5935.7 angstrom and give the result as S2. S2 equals 290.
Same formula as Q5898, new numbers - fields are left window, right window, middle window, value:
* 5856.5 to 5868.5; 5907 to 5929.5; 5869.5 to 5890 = -0.08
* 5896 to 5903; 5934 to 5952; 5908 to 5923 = -0.05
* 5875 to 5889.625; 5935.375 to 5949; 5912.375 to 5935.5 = 0.02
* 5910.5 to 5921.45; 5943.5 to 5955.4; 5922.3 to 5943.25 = -0.03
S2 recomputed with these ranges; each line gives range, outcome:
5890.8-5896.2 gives 216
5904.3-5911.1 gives 261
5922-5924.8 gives 246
